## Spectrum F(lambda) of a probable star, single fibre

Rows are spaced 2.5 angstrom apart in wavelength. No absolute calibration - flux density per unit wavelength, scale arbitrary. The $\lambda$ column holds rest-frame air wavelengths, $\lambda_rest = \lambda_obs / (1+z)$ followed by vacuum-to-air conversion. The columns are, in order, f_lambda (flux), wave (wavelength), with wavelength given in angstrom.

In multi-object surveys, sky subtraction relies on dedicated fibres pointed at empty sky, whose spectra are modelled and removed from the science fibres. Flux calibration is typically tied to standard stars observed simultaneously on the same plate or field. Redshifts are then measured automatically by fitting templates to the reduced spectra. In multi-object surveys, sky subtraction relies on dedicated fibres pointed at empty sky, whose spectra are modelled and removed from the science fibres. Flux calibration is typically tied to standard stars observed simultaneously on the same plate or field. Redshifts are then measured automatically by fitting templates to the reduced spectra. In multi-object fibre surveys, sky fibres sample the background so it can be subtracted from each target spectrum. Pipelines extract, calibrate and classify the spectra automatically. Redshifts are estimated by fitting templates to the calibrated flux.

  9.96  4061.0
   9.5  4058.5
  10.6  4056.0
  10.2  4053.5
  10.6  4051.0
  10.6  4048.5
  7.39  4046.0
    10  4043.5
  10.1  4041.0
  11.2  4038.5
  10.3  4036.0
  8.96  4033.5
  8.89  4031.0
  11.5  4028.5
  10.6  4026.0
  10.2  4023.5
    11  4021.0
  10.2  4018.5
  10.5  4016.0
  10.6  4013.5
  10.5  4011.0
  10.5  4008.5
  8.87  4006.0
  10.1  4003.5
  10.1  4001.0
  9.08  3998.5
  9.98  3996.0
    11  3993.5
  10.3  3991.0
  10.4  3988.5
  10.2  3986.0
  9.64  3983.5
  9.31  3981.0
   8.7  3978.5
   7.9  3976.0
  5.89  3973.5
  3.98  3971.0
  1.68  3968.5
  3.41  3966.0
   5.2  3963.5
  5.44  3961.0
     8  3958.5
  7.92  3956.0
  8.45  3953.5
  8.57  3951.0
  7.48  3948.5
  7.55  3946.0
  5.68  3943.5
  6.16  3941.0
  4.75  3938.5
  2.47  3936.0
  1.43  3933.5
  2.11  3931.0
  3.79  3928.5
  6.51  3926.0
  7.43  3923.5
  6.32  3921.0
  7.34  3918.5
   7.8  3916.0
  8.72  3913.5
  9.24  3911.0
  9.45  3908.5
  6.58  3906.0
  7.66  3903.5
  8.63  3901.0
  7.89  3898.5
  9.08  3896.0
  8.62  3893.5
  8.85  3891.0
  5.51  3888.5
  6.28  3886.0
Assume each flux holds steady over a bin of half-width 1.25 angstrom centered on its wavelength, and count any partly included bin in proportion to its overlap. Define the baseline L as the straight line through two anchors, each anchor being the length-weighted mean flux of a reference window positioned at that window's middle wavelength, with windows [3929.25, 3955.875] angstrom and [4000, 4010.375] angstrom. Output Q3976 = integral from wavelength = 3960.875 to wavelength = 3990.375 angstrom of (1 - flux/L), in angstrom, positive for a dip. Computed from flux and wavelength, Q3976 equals 3.99 angstrom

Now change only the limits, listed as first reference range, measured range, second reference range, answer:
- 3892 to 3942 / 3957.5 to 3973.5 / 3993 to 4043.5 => 6.99 angstrom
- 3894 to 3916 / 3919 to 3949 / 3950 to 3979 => 8.83 angstrom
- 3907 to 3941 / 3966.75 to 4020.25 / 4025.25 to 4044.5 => -1.84 angstrom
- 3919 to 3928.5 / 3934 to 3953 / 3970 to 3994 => 3.28 angstrom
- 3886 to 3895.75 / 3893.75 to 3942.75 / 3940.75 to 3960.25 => 6.77 angstrom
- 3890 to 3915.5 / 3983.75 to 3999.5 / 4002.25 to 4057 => -0.82 angstrom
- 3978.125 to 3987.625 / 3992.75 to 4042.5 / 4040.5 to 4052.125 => -2.87 angstrom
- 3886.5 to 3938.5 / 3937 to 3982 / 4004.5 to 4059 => 9.17 angstrom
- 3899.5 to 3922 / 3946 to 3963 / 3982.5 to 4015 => 2.82 angstrom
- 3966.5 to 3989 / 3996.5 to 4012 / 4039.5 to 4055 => -2.98 angstrom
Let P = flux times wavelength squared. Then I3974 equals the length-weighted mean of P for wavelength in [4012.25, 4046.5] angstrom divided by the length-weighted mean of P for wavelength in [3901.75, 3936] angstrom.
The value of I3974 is 1.69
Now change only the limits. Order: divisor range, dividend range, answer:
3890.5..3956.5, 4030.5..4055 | 1.53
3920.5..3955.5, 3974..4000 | 1.73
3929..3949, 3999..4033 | 2.32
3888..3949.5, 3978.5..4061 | 1.59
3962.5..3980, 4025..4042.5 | 1.98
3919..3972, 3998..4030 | 1.95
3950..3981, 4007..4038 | 1.67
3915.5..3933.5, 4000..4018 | 1.93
